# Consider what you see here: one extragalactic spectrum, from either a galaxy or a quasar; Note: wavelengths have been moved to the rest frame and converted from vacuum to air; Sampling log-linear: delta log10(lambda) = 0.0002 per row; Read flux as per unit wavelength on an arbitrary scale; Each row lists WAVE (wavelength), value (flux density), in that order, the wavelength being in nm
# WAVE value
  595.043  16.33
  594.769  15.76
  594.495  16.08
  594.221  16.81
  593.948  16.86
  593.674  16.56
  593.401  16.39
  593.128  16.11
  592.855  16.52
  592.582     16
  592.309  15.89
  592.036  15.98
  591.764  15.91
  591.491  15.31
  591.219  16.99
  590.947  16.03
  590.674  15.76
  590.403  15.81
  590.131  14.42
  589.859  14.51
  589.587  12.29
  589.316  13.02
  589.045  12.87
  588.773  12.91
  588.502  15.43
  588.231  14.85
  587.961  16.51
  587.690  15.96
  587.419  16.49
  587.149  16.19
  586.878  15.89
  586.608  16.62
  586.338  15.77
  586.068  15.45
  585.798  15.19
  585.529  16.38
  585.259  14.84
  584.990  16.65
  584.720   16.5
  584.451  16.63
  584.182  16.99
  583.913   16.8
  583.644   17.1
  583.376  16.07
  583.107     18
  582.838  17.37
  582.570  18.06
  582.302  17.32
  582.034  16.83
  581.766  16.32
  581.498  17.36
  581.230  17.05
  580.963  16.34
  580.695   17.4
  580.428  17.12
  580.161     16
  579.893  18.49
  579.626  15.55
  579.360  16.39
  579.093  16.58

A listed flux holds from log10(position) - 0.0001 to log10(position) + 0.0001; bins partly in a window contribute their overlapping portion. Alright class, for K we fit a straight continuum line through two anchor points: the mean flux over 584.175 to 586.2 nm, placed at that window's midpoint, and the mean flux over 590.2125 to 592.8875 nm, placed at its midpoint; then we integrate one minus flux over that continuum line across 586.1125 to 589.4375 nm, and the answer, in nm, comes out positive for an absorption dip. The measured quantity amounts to 0.16 nm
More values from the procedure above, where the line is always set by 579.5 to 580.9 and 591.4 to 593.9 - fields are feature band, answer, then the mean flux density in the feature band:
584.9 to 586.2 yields 0.069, 15.7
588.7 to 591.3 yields 0.292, 14.4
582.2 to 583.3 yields -0.058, 17.6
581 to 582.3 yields -0.008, 16.9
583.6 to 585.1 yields -0.012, 16.8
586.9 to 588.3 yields 0.032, 16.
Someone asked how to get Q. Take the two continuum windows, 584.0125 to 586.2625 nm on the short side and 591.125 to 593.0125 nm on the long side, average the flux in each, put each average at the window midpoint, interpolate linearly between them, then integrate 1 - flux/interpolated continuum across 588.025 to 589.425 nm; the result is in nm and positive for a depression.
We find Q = 0.18 nm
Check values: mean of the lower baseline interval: 16.1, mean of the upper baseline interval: 16.1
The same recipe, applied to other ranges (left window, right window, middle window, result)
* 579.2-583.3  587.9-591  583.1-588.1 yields -0.199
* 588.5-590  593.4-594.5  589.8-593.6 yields -0.214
